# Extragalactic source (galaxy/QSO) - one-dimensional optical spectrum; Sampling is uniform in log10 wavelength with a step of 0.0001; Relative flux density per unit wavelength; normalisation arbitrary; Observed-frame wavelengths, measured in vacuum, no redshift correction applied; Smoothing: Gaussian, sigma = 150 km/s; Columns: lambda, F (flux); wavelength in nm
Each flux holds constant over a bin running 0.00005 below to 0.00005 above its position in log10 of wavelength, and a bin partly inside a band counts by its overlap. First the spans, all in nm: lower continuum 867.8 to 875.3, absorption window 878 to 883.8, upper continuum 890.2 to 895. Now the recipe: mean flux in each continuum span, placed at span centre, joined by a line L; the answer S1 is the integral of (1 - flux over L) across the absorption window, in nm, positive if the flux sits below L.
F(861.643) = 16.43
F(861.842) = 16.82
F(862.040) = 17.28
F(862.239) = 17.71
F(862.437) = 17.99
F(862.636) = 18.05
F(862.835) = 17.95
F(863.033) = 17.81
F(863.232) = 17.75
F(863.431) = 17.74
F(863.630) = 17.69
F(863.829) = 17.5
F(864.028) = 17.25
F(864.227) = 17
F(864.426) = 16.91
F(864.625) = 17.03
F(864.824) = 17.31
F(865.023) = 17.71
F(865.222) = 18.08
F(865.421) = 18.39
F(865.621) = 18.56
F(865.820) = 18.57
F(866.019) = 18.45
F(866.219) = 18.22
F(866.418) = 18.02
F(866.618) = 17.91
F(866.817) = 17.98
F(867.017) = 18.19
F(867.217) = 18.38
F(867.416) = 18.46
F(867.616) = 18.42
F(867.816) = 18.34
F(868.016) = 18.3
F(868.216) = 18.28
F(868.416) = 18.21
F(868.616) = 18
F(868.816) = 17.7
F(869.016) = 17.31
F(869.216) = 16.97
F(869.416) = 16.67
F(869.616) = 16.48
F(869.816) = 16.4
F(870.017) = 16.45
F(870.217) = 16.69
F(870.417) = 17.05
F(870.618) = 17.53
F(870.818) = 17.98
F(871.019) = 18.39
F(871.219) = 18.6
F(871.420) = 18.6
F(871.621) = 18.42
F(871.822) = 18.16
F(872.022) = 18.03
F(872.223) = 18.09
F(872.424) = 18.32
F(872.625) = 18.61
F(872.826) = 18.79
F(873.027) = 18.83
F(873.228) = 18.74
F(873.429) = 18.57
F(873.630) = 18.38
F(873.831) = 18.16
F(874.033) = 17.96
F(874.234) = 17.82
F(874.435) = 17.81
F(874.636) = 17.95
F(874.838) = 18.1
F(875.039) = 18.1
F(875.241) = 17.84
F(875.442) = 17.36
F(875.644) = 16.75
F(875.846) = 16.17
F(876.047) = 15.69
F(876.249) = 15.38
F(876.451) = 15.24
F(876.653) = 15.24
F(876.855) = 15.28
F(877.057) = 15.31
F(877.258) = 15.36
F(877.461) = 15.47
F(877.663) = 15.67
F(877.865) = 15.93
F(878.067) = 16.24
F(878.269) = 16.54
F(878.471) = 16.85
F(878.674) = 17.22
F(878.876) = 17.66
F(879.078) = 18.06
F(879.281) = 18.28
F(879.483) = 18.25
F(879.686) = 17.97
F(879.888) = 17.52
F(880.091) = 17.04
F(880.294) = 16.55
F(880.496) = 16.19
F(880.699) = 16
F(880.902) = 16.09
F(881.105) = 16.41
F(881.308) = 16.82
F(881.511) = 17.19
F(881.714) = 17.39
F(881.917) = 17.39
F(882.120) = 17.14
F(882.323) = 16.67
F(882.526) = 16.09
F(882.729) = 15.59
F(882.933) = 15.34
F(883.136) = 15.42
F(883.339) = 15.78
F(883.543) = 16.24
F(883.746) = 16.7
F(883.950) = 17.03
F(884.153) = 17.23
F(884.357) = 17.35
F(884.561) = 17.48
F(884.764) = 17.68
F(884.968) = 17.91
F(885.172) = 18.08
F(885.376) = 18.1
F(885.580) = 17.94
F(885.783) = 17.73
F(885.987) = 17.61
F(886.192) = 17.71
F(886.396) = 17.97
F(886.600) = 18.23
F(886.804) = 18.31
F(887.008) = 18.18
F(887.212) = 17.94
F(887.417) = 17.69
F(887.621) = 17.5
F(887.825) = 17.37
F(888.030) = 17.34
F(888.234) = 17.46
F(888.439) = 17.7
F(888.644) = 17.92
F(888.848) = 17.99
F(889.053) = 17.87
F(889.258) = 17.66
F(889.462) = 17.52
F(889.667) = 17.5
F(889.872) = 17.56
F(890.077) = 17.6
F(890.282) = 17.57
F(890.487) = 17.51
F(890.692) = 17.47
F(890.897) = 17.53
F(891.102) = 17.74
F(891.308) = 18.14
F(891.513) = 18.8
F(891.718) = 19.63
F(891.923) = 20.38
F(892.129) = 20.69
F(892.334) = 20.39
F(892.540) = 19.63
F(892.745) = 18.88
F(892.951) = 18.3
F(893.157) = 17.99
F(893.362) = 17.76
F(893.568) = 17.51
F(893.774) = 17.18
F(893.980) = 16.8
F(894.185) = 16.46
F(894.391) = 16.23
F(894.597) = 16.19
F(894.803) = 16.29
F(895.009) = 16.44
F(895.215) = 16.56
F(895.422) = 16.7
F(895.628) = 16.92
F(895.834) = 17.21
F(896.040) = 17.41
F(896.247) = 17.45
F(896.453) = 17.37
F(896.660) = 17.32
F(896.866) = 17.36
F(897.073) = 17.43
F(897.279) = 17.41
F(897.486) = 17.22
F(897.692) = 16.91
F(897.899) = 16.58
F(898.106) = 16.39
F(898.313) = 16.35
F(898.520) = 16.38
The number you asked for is 0.379 nm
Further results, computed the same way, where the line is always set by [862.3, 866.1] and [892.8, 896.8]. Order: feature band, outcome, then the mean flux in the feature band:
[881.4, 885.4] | 0.11 nm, 16.9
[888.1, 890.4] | -0.06 nm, 17.7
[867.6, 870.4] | 0.04 nm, 17.4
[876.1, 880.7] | 0.25 nm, 16.5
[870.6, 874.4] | -0.16 nm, 18.3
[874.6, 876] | 0.01 nm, 17.4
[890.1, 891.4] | -0.04 nm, 17.6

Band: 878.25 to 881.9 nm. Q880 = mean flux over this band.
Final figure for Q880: 17.1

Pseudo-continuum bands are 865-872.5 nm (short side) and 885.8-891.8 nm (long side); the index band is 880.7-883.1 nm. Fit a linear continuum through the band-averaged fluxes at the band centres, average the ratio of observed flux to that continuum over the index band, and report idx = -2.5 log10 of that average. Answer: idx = 0.09 mag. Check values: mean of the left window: 17.9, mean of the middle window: 16.5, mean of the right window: 17.8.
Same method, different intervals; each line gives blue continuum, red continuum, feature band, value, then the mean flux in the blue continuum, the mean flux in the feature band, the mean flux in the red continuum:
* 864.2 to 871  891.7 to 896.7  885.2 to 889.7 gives 0.00 mag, 17.7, 17.8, 17.7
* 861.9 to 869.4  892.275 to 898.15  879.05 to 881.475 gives 0.03 mag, 17.9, 17.1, 17.3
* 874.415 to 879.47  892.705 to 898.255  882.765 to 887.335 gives -0.03 mag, 16.6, 17.3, 17.1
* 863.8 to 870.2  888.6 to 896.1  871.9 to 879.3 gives 0.04 mag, 17.7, 17.2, 17.8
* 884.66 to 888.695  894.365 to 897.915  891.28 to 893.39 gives -0.11 mag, 17.8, 19.2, 17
